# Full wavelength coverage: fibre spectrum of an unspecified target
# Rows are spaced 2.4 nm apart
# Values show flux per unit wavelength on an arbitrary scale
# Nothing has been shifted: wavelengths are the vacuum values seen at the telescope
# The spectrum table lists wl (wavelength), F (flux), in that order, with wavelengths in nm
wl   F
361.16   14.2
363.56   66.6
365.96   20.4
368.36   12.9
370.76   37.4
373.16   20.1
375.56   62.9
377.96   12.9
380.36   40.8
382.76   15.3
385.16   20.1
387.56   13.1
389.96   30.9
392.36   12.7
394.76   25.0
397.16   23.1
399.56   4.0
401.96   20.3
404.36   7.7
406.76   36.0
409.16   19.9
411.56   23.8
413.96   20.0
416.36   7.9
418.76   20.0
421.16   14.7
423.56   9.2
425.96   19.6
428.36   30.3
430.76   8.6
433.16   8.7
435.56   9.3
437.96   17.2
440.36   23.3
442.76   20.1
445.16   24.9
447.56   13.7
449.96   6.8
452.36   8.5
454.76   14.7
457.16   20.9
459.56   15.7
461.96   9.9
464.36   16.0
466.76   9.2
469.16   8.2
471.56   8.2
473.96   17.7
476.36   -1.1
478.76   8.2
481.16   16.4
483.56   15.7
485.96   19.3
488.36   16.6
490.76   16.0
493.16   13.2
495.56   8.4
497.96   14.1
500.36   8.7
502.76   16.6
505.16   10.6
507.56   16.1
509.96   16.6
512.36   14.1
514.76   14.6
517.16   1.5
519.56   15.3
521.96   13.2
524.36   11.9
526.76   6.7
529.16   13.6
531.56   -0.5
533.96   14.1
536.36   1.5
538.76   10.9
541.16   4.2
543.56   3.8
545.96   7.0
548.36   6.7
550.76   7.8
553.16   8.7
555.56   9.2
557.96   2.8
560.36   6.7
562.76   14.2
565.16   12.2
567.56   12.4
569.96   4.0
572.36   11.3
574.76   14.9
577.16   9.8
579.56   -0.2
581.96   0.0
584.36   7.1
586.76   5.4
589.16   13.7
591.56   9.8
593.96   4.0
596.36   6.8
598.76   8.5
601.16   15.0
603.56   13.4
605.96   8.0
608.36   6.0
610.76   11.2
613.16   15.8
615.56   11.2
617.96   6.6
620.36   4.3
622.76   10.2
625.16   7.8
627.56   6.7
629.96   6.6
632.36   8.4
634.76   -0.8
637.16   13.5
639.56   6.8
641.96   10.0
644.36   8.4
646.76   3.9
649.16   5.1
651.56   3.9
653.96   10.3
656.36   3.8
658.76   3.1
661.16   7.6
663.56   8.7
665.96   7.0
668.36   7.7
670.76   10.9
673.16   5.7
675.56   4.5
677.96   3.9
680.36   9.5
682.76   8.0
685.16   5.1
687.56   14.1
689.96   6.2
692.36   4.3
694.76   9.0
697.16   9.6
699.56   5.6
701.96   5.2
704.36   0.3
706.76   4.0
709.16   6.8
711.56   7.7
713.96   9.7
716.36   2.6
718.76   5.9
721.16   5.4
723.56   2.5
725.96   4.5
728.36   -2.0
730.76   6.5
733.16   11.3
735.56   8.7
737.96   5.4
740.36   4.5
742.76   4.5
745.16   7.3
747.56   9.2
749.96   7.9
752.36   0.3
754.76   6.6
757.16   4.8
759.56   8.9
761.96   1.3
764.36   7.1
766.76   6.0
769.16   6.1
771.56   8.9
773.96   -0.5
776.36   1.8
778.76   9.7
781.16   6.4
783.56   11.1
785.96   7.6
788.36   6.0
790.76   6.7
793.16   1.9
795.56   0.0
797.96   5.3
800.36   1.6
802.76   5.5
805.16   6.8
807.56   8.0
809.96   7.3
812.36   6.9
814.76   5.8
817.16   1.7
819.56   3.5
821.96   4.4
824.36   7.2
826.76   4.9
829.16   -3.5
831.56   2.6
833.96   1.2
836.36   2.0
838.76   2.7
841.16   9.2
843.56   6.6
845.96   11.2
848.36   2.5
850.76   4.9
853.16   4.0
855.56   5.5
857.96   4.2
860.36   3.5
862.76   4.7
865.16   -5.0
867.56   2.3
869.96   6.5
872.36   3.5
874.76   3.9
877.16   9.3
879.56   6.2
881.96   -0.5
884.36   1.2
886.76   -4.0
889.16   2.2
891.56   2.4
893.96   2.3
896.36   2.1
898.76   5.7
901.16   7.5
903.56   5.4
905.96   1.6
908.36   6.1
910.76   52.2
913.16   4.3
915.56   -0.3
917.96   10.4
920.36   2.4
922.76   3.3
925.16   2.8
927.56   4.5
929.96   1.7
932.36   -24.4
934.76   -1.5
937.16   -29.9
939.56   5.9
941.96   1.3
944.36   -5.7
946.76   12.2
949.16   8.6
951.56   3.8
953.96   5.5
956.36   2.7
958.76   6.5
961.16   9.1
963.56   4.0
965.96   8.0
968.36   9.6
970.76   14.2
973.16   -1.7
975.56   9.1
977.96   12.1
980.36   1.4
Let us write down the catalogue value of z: 1.441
